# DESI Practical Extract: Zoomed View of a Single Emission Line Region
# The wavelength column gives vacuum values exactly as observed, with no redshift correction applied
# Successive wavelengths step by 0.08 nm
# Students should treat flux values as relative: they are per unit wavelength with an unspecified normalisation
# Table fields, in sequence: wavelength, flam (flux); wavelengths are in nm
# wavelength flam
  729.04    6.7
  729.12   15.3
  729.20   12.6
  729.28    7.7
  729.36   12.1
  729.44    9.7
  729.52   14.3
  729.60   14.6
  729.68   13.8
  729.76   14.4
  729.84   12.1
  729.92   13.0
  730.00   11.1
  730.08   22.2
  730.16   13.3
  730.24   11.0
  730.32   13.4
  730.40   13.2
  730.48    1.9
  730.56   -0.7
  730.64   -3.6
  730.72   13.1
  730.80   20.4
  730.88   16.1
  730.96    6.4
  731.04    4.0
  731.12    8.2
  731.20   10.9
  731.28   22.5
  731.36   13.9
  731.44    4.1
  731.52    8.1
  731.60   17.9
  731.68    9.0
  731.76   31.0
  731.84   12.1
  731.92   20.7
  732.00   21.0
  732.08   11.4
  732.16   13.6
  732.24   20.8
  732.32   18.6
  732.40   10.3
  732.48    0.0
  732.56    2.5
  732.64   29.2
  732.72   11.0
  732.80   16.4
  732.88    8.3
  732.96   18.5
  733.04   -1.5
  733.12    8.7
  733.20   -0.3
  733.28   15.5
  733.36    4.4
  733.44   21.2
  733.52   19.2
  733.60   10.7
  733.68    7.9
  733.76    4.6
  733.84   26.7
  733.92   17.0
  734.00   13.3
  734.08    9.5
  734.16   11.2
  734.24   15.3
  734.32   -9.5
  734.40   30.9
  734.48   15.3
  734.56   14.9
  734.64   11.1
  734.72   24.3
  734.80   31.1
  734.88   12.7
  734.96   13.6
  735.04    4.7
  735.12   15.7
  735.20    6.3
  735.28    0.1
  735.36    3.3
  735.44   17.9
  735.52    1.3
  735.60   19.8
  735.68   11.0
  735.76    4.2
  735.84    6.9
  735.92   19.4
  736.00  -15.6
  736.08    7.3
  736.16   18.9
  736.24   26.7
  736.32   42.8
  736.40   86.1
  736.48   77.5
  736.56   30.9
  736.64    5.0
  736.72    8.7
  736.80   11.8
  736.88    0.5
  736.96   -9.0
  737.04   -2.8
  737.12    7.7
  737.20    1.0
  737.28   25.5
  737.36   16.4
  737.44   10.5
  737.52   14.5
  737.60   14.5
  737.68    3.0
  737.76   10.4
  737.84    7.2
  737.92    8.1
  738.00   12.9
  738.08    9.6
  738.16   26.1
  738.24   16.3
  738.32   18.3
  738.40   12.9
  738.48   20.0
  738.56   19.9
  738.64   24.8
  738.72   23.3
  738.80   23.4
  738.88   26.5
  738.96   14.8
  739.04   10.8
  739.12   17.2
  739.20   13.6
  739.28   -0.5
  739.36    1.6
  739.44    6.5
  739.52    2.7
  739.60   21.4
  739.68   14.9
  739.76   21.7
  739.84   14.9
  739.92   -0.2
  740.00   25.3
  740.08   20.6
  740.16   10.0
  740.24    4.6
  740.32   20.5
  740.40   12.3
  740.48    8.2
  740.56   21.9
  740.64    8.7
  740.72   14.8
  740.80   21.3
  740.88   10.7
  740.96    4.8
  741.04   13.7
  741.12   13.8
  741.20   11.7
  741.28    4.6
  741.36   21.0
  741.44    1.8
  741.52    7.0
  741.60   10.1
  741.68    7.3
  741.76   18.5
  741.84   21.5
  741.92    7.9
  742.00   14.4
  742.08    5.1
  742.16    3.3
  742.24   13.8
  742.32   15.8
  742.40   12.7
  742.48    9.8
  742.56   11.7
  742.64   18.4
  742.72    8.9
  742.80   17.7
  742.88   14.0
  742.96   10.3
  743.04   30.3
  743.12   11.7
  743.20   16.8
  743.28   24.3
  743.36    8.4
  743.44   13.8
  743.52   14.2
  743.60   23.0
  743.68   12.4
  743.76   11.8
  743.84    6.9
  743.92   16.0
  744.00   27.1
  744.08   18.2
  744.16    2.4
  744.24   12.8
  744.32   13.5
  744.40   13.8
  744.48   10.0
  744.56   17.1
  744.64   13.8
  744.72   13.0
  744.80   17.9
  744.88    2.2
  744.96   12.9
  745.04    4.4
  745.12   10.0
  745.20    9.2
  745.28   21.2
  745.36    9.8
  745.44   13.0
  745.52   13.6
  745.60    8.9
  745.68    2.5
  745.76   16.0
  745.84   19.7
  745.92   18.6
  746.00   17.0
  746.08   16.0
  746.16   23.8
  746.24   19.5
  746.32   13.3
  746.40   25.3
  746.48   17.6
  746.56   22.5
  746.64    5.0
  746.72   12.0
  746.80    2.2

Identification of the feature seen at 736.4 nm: H-alpha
